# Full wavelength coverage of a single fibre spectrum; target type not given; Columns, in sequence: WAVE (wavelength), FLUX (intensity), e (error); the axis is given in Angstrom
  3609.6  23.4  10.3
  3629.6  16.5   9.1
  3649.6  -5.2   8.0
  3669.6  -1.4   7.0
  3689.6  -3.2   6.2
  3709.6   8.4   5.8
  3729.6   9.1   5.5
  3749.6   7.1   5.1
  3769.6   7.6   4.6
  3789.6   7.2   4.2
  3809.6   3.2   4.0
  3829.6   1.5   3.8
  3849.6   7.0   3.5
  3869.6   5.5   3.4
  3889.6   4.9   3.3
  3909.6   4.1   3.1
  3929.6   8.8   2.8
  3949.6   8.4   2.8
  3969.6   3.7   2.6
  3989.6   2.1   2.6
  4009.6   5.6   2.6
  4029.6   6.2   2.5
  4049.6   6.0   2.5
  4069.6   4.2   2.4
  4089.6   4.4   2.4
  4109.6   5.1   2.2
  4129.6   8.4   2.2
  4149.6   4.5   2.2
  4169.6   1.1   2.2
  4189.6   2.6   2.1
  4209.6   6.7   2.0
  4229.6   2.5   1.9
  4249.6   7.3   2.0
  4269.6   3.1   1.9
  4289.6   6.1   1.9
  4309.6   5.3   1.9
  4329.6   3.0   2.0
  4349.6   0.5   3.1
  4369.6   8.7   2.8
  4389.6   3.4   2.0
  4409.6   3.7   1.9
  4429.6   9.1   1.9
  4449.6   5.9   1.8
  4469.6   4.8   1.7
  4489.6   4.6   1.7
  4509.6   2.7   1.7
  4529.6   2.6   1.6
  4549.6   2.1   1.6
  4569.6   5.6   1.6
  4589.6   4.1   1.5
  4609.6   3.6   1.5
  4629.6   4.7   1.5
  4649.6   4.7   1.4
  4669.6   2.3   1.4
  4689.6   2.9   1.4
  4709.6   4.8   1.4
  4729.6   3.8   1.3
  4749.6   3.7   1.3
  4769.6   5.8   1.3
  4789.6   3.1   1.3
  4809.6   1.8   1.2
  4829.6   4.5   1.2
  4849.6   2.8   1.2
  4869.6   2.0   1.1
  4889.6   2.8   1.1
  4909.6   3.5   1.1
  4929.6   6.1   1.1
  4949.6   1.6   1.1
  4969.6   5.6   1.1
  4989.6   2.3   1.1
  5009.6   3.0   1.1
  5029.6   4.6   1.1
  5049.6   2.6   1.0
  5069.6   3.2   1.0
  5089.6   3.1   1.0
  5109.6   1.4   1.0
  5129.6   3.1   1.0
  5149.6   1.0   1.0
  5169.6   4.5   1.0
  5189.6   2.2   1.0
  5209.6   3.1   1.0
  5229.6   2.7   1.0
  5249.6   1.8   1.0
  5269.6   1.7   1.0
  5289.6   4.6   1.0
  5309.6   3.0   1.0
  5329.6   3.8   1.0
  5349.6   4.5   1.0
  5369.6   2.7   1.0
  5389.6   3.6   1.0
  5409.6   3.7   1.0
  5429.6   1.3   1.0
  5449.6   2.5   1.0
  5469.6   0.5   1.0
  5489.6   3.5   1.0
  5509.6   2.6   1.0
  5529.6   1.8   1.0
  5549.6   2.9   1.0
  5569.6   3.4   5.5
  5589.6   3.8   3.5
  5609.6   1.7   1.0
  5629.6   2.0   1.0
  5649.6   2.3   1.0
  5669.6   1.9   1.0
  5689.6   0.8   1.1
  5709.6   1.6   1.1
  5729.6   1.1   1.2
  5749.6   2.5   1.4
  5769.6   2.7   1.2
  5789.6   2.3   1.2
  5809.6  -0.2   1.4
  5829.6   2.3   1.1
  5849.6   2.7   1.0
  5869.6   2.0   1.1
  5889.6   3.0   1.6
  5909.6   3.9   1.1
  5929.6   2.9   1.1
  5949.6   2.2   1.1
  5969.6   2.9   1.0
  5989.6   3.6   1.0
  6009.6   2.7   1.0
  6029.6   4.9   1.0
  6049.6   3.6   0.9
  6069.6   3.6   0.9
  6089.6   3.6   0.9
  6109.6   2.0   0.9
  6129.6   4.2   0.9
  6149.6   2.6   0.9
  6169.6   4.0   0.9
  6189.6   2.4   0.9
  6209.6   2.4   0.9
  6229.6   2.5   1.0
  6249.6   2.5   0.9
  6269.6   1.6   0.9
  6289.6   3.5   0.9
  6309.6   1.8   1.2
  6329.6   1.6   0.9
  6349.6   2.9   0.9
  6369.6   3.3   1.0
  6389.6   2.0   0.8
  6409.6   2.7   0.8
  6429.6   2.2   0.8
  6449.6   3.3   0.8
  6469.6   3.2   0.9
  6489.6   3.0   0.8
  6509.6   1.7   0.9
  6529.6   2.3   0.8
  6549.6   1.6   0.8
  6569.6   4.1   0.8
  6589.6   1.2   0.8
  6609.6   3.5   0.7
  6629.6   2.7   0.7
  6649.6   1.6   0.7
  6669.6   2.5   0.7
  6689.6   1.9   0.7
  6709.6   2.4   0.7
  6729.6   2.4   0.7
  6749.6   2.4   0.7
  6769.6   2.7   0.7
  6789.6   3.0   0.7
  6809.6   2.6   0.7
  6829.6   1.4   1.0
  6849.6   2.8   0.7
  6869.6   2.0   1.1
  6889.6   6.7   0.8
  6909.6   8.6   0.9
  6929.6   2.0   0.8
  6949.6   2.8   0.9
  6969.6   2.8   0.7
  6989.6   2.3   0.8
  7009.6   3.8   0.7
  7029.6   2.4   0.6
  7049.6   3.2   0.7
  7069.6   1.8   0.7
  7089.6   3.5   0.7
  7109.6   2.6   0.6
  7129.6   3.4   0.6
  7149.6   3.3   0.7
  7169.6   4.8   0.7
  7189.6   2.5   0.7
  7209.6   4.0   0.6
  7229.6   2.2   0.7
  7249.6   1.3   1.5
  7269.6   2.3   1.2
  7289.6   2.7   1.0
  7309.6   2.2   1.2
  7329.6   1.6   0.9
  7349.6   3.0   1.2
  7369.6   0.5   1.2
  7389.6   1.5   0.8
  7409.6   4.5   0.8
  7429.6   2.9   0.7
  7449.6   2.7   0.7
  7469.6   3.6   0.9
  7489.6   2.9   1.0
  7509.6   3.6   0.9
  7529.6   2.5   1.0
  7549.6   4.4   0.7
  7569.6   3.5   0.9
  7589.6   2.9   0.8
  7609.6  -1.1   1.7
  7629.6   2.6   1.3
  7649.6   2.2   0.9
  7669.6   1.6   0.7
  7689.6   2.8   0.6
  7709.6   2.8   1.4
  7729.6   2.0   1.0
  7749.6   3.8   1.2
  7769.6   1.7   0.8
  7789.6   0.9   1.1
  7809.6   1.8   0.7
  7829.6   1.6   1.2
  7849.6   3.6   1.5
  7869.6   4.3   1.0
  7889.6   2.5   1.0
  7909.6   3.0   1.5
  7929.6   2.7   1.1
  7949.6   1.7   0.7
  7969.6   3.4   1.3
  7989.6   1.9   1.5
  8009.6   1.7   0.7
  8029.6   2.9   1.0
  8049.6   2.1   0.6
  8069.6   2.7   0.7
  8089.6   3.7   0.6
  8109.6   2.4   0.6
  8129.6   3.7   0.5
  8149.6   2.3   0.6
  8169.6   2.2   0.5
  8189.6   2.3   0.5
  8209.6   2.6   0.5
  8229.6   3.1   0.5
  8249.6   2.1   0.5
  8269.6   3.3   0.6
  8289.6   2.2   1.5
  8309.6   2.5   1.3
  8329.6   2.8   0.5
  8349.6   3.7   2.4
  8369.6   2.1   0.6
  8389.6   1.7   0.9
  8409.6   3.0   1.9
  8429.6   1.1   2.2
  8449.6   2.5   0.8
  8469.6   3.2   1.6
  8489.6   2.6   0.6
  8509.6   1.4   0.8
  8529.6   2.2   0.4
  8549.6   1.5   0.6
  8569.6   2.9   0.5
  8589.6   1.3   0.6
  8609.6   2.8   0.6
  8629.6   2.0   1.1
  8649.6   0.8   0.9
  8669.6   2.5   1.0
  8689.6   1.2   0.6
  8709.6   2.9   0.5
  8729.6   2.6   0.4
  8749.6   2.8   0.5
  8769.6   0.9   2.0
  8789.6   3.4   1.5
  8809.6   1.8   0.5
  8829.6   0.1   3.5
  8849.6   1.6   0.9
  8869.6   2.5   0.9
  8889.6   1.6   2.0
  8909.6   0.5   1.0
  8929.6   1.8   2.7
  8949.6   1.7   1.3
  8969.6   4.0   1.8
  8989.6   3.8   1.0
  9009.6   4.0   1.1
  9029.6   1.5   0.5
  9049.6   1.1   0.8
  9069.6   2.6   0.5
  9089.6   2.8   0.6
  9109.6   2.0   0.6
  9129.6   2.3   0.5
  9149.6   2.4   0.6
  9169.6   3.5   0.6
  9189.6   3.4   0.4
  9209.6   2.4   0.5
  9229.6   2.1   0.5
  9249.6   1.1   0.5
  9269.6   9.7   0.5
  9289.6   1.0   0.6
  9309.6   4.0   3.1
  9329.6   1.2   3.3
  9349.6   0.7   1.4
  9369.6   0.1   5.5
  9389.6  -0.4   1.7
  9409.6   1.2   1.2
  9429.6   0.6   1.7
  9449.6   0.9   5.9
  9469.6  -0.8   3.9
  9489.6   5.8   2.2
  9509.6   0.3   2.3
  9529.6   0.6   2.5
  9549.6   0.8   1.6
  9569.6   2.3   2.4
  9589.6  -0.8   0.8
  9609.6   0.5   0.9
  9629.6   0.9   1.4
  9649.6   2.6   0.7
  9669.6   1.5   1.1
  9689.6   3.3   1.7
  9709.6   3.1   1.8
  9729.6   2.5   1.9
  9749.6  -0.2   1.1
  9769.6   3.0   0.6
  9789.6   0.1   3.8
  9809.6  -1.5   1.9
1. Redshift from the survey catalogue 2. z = 0.85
